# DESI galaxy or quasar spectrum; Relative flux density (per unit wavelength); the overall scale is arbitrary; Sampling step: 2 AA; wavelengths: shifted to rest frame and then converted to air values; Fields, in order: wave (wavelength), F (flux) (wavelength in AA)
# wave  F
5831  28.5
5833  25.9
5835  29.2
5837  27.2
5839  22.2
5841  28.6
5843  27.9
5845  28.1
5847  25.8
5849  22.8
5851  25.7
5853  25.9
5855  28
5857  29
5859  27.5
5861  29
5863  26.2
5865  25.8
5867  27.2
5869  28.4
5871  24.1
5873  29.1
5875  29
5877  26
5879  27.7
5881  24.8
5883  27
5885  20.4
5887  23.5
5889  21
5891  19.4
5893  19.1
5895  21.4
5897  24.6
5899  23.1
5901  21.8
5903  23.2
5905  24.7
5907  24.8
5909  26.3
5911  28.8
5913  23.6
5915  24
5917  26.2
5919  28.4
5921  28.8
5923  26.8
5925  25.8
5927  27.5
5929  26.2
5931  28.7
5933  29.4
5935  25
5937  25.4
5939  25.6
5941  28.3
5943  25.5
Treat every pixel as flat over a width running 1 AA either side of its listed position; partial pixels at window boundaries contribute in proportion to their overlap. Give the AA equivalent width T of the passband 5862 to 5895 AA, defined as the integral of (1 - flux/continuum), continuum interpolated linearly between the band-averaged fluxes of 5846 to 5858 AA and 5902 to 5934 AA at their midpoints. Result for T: 1.9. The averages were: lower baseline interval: 26.2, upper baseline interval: 26.4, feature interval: 24.8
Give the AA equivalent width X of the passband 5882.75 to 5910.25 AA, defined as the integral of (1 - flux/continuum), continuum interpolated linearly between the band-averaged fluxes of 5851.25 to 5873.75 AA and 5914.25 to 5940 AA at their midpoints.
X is 4.2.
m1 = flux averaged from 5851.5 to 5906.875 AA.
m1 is 25.1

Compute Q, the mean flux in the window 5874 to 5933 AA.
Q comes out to 25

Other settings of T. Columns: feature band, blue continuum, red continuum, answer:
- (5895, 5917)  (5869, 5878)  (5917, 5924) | 2.5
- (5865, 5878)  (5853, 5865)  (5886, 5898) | -1.0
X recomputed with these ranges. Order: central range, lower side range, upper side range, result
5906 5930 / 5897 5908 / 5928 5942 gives -1.18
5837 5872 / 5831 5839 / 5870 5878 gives 0.47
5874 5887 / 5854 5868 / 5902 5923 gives 0.62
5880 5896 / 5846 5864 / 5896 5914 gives 2.03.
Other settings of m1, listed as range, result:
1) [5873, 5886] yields 26.1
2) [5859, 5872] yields 26.8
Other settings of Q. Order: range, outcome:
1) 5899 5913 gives 24.7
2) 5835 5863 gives 26.8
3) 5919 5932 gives 27.4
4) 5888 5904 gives 21.7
